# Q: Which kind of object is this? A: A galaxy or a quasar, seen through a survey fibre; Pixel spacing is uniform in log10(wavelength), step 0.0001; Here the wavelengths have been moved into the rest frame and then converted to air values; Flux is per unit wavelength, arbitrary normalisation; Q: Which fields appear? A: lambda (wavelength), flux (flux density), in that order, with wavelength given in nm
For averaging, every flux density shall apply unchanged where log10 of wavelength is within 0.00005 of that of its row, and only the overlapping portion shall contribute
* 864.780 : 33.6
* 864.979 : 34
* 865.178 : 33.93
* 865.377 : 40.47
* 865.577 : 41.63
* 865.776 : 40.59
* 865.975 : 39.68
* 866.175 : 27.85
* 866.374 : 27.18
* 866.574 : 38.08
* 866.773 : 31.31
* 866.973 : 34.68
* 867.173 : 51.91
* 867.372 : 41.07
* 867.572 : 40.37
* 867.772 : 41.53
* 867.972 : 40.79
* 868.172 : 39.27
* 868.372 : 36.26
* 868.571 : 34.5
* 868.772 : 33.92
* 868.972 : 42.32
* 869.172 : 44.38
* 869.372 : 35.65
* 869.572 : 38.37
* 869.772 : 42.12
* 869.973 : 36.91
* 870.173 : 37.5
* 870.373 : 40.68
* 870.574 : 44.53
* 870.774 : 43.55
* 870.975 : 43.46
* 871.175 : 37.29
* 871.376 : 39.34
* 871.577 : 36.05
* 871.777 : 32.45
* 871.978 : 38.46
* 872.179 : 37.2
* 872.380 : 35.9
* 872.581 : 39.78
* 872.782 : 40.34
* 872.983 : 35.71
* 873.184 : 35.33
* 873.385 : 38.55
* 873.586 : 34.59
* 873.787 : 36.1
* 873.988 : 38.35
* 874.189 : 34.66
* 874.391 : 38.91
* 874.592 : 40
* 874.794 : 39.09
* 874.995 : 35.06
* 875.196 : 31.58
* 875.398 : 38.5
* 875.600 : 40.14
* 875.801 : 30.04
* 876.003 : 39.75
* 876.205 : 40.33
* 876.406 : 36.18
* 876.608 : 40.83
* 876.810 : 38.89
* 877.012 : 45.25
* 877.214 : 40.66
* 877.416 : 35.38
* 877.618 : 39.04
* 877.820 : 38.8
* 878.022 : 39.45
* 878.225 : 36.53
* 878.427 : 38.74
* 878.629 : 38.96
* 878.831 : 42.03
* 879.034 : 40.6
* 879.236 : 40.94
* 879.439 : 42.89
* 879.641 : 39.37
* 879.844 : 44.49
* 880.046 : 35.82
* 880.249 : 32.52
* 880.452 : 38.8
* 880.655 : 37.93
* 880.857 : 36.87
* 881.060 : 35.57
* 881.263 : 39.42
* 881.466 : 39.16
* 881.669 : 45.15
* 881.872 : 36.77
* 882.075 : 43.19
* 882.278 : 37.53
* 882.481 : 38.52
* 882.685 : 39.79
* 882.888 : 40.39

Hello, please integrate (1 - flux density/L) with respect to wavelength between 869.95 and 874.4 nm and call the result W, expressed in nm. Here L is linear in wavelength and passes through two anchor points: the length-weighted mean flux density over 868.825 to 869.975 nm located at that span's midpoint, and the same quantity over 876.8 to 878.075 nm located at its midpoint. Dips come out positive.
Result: 0.202 nm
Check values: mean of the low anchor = 40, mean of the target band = 38.1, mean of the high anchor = 39.7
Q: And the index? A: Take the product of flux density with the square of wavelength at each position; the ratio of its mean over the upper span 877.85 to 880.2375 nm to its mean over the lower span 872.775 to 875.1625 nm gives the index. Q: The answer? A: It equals 1.09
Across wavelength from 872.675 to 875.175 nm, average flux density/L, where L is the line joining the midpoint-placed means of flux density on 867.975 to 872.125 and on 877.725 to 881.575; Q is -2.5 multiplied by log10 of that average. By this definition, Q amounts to 0.052 mag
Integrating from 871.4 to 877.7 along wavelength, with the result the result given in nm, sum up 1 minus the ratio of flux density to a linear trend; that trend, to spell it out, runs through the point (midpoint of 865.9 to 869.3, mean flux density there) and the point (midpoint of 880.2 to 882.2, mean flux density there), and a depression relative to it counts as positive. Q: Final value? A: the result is 0.13 nm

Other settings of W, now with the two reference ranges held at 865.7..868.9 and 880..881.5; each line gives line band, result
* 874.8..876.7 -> 0.01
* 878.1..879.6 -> -0.12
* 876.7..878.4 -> -0.10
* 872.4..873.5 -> -0.01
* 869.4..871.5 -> -0.16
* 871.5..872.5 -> 0.03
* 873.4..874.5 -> 0.01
